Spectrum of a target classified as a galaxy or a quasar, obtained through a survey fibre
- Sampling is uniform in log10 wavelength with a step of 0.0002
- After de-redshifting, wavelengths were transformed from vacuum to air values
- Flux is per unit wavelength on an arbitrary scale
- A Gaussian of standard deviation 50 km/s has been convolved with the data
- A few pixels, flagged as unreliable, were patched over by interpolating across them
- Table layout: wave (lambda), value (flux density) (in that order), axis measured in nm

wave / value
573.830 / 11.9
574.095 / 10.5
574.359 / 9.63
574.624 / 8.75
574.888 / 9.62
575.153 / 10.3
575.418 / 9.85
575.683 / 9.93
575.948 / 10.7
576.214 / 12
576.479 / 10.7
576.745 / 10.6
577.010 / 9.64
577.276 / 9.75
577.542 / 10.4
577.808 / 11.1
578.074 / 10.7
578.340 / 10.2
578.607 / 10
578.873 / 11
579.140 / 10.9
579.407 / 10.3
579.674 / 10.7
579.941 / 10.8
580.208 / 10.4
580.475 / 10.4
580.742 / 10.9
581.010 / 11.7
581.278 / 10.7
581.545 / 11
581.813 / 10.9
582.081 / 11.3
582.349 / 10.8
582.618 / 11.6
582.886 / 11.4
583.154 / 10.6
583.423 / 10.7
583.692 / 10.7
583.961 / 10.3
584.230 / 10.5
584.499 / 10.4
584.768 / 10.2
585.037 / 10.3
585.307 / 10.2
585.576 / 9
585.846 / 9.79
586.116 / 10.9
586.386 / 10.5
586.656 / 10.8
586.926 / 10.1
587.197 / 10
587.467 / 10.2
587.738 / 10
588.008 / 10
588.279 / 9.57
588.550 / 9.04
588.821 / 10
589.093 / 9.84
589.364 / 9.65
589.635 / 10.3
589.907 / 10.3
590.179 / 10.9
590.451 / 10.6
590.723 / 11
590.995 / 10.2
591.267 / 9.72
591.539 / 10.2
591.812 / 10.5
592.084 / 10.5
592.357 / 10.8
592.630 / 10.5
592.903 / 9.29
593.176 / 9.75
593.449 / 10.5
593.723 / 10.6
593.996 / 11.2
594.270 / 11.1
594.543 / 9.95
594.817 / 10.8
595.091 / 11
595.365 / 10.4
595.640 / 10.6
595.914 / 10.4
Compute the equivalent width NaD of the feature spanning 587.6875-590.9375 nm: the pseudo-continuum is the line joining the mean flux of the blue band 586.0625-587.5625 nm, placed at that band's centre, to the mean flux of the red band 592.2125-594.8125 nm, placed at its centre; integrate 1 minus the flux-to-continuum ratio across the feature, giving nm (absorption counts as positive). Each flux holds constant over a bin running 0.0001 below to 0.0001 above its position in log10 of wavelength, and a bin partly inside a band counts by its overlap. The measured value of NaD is 0.09 nm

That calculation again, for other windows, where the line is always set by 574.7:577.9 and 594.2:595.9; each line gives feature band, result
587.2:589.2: 0.132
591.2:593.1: 0.063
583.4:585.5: 0.020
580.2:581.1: -0.040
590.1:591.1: -0.012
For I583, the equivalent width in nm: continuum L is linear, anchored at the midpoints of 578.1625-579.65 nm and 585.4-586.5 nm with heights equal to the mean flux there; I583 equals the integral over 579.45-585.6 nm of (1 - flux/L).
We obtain -0.26 nm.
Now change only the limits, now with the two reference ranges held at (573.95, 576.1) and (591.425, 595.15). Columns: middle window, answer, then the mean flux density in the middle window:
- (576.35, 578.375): -0.08 nm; 10.4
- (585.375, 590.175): 0.13 nm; 10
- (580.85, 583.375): -0.24 nm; 11.1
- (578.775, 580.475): -0.10 nm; 10.7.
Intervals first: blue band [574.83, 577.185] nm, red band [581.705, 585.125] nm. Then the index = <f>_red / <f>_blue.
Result 1.0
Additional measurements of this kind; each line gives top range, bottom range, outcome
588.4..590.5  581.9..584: 0.92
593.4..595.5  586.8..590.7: 1.06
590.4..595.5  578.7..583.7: 0.96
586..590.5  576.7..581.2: 0.96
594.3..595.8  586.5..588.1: 1.04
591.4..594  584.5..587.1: 1.01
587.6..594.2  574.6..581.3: 0.97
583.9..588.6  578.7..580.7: 0.95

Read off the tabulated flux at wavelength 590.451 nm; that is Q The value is 10.6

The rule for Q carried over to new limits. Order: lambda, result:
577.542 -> 10.4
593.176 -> 9.75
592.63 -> 10.5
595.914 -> 10.4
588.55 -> 9.04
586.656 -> 10.8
